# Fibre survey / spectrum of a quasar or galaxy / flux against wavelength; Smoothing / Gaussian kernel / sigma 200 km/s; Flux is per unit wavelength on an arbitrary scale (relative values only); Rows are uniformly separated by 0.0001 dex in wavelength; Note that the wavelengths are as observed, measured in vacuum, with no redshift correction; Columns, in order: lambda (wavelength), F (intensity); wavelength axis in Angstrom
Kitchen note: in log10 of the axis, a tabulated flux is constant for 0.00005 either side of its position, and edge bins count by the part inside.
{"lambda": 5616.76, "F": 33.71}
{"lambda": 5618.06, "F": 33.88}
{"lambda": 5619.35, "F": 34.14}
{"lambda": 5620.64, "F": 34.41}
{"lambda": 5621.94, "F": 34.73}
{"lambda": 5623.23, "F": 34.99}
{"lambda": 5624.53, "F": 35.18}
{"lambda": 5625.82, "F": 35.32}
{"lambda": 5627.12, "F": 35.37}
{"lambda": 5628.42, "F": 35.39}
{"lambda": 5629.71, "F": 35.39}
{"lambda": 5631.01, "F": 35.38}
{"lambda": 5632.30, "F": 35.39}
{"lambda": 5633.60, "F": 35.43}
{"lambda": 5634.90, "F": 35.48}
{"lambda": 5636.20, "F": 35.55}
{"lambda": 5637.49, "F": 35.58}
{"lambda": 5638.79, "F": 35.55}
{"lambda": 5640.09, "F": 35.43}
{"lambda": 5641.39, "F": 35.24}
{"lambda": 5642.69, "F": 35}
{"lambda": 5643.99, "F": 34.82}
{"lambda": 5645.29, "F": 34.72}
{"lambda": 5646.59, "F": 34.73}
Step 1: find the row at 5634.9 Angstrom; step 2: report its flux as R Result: 35.48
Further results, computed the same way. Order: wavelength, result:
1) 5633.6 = 35.43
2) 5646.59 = 34.73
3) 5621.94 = 34.73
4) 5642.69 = 35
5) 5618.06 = 33.88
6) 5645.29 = 34.72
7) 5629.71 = 35.39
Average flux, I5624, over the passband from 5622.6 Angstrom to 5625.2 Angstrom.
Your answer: 35.1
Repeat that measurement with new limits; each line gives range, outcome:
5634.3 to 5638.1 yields 35.6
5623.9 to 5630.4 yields 35.3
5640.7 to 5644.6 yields 35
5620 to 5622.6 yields 34.6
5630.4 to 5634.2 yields 35.4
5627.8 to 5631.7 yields 35.5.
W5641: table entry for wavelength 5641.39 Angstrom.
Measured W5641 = 35.24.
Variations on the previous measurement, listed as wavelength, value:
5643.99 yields 34.82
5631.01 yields 35.38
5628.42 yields 35.39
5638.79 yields 35.55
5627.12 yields 35.37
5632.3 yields 35.39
